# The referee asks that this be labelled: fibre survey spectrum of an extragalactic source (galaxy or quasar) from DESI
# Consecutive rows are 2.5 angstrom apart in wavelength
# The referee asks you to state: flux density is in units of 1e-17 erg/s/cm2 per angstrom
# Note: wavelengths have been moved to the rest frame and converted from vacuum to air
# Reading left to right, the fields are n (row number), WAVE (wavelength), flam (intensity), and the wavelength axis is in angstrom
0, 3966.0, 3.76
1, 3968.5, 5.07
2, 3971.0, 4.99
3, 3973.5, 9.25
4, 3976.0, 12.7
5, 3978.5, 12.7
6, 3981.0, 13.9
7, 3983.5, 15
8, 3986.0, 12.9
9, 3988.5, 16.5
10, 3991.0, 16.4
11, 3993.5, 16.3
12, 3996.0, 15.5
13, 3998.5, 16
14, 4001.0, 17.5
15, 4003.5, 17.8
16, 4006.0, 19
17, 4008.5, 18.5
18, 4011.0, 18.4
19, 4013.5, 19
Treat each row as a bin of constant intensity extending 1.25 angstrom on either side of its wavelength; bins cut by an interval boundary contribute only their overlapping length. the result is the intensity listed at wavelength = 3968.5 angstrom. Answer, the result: 5.07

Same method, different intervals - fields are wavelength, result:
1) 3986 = 12.9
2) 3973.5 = 9.25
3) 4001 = 17.5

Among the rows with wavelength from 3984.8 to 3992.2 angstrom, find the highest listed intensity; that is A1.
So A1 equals 16.5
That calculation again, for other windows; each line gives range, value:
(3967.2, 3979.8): 12.7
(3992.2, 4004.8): 17.8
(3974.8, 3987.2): 15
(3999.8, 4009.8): 19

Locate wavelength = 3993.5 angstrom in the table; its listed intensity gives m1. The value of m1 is 16.3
